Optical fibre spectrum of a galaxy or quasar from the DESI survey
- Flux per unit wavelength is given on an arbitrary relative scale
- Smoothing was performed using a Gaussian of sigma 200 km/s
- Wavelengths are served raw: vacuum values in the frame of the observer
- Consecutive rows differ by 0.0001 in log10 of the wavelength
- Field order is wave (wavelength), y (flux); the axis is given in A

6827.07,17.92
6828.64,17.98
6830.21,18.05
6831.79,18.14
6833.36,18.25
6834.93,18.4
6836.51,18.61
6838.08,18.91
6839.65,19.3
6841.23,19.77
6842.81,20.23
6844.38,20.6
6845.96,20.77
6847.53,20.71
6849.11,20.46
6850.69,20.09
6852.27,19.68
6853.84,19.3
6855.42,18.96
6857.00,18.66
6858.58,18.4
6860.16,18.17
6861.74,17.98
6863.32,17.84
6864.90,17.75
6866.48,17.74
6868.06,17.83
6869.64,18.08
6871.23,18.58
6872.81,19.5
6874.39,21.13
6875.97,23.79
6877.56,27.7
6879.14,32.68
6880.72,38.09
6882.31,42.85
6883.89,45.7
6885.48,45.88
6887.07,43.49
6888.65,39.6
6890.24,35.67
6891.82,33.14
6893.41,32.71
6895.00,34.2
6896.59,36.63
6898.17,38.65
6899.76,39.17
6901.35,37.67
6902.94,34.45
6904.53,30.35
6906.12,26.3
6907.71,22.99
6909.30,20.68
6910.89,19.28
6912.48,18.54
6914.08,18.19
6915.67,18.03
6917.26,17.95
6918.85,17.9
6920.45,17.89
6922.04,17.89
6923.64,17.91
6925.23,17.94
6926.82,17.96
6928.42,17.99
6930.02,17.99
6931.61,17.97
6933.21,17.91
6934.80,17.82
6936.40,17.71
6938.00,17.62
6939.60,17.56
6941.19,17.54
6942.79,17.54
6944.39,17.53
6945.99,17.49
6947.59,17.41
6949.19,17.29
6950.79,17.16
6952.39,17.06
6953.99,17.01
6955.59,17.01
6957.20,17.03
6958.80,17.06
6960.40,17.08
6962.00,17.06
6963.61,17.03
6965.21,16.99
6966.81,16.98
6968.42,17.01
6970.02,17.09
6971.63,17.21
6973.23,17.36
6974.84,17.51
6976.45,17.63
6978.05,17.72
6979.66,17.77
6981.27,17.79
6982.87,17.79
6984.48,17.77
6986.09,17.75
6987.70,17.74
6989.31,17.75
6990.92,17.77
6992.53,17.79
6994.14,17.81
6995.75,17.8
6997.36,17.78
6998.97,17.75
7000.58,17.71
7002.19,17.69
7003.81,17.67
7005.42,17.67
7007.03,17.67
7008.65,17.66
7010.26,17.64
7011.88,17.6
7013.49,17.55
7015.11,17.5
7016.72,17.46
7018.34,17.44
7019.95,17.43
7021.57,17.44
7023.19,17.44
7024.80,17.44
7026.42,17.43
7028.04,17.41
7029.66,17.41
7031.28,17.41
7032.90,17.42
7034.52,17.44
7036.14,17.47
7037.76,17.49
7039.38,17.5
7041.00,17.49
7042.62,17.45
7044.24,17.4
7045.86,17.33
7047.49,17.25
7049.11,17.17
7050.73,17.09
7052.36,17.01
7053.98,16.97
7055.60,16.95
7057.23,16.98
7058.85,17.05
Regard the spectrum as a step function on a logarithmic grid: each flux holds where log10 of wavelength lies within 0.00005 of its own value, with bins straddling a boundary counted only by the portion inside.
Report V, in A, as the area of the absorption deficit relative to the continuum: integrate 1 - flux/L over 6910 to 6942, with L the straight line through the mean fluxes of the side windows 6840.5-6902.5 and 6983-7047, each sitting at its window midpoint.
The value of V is 7.4 A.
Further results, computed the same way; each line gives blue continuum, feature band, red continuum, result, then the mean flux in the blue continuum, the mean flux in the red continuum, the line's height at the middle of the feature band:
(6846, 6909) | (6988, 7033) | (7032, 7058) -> 4.2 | 27.6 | 17.3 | 19.4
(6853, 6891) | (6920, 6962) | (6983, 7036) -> 8.5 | 26.5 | 17.6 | 22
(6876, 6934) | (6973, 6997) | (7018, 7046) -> 4.0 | 28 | 17.4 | 21.3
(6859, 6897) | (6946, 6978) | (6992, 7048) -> 7.2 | 28.9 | 17.5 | 22.2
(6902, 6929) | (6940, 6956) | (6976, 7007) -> 1.8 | 20.8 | 17.7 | 19.5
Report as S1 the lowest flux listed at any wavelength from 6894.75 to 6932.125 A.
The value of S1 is 17.89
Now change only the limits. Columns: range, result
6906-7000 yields 16.98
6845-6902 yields 17.74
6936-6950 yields 17.29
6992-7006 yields 17.67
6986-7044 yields 17.41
